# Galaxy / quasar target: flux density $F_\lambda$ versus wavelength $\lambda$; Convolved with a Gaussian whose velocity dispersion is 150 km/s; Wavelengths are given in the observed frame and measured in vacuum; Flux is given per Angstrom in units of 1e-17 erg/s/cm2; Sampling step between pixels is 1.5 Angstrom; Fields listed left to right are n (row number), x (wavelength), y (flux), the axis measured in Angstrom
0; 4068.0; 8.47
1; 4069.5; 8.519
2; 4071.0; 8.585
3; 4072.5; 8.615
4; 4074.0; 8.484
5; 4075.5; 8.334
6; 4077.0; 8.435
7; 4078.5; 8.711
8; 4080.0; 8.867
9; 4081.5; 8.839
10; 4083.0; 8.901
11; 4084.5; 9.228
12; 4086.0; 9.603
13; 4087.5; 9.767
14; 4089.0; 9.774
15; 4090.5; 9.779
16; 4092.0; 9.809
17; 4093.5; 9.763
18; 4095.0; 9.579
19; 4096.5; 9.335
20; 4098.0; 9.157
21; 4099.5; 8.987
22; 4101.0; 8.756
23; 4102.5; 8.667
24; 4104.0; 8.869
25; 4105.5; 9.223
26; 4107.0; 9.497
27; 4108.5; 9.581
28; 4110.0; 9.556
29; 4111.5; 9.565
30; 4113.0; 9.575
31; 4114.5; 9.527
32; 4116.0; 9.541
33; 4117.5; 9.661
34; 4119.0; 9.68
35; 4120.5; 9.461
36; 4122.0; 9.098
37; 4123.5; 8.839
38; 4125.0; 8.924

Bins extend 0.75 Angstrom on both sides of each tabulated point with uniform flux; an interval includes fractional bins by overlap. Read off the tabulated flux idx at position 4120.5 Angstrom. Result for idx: 9.461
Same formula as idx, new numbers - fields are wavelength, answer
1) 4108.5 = 9.581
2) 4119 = 9.68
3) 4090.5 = 9.779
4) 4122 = 9.098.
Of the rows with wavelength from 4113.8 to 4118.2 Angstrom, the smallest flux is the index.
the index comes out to 9.527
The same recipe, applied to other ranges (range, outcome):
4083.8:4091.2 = 9.228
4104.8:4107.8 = 9.223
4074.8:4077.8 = 8.334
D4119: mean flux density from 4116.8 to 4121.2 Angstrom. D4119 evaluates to 9.6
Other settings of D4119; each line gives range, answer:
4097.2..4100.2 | 9.08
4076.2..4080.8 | 8.67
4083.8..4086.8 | 9.42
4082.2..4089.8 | 9.45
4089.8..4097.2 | 9.65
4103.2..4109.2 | 9.28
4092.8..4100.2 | 9.36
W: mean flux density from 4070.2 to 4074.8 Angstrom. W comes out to 8.56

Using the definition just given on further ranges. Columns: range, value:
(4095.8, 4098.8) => 9.24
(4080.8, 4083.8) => 8.88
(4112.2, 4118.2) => 9.58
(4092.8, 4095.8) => 9.66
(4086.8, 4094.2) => 9.78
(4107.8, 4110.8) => 9.57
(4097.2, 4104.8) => 8.89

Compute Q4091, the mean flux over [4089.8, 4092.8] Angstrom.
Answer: 9.79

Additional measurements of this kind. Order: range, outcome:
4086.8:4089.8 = 9.77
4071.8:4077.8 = 8.47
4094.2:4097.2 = 9.46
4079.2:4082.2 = 8.85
